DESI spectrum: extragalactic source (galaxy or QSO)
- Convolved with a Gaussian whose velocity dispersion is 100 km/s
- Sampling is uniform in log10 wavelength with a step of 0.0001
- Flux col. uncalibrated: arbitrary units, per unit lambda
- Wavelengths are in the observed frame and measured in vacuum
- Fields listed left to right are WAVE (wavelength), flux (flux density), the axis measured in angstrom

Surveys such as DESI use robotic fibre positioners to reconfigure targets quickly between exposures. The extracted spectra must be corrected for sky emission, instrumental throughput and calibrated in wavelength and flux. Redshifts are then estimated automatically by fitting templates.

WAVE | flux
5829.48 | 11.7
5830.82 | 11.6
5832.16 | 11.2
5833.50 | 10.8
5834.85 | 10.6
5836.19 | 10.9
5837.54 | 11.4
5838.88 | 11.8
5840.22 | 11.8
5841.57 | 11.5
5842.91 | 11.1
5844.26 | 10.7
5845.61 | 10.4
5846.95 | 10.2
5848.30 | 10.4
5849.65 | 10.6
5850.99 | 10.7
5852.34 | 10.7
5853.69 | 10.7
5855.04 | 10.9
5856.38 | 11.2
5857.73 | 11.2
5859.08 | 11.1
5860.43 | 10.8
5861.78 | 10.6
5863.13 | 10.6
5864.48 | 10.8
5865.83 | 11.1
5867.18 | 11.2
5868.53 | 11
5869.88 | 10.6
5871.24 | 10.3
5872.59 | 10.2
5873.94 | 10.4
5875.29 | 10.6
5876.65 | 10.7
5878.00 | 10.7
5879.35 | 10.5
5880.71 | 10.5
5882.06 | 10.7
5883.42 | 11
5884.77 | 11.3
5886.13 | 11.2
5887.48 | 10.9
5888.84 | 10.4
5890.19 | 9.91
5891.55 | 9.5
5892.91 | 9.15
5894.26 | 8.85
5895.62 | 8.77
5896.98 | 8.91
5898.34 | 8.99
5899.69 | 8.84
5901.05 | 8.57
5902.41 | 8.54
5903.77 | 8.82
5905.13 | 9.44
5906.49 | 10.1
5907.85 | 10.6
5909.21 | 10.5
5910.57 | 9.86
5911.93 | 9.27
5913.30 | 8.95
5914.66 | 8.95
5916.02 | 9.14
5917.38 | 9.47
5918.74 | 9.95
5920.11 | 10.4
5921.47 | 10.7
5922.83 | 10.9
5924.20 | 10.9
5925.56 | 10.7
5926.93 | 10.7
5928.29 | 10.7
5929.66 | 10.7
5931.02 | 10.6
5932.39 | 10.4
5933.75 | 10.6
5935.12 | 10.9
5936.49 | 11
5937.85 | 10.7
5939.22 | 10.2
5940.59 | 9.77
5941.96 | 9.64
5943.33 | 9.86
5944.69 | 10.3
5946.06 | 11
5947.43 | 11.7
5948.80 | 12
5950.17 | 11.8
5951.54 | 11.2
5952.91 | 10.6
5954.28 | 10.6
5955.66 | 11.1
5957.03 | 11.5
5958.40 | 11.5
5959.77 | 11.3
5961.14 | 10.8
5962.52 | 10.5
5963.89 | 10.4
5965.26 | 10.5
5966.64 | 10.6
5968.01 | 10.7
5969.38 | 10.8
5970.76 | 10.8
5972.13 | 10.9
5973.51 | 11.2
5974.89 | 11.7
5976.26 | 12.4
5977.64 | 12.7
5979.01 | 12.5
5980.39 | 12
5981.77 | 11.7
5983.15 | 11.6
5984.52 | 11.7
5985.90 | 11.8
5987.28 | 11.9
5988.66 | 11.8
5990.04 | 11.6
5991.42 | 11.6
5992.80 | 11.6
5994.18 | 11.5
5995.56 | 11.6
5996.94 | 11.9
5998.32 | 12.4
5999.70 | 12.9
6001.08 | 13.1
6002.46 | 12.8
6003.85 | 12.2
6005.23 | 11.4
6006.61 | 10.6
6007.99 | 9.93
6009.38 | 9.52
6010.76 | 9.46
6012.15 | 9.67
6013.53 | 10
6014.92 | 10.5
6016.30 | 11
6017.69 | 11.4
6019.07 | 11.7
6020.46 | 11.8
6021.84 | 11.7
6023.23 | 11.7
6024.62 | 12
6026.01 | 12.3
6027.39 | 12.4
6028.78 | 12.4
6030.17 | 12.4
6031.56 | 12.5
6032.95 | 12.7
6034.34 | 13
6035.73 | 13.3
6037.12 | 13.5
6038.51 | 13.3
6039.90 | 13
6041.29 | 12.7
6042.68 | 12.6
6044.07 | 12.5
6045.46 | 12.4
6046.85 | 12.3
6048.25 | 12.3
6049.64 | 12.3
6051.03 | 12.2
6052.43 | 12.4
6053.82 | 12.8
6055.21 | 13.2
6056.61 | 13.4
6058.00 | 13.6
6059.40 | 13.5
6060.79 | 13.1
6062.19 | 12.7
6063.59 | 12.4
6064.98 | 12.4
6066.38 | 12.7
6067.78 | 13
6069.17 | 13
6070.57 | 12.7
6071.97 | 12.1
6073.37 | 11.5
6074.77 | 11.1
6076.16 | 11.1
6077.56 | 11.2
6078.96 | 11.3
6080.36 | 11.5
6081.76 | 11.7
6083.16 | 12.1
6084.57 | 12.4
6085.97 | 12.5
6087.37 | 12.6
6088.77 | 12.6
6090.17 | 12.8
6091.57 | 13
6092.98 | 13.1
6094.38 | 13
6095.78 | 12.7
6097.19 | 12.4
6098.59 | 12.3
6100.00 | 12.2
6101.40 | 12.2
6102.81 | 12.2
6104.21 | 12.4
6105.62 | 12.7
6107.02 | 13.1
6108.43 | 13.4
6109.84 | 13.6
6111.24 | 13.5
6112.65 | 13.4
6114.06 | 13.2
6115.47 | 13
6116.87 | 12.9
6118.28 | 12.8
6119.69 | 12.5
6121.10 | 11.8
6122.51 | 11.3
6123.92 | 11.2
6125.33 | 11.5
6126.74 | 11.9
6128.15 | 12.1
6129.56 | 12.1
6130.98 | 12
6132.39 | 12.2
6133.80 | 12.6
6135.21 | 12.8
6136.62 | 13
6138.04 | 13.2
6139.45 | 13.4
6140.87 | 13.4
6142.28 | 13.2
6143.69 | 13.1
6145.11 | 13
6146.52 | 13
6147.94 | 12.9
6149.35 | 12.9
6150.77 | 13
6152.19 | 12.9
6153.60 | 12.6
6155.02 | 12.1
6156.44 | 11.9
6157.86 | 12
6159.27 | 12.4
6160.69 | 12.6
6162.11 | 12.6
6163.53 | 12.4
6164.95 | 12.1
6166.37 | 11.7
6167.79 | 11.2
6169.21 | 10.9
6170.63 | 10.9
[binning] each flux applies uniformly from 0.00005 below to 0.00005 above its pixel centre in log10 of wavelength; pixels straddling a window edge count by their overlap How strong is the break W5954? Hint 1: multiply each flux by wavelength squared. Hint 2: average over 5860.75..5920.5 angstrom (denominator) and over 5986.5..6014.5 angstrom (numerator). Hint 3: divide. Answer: 1.2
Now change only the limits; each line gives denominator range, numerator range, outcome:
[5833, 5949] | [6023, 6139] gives 1.28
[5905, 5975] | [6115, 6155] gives 1.27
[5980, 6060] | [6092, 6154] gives 1.09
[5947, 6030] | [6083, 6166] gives 1.15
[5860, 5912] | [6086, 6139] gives 1.34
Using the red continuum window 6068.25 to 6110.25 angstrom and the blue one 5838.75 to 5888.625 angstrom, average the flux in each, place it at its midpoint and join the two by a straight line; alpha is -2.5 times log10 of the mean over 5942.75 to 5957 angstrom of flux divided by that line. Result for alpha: 0.03 mag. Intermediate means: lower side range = 10.8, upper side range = 12.3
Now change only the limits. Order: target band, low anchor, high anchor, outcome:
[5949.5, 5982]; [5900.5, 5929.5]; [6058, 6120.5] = -0.06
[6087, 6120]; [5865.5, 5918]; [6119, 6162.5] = -0.06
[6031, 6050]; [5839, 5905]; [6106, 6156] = -0.08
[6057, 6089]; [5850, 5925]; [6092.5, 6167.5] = -0.03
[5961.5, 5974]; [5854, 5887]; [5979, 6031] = 0.06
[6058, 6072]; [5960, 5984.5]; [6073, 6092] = -0.09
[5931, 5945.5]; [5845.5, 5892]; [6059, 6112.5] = 0.09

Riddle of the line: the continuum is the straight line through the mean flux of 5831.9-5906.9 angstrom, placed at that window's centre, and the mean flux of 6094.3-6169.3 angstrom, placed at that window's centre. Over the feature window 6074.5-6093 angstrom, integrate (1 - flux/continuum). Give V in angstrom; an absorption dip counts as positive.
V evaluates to 0.1 angstrom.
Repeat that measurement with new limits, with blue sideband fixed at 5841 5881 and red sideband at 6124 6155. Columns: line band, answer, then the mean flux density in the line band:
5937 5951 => 0.7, 10.7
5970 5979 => -0.1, 11.7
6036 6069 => -2.0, 12.8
